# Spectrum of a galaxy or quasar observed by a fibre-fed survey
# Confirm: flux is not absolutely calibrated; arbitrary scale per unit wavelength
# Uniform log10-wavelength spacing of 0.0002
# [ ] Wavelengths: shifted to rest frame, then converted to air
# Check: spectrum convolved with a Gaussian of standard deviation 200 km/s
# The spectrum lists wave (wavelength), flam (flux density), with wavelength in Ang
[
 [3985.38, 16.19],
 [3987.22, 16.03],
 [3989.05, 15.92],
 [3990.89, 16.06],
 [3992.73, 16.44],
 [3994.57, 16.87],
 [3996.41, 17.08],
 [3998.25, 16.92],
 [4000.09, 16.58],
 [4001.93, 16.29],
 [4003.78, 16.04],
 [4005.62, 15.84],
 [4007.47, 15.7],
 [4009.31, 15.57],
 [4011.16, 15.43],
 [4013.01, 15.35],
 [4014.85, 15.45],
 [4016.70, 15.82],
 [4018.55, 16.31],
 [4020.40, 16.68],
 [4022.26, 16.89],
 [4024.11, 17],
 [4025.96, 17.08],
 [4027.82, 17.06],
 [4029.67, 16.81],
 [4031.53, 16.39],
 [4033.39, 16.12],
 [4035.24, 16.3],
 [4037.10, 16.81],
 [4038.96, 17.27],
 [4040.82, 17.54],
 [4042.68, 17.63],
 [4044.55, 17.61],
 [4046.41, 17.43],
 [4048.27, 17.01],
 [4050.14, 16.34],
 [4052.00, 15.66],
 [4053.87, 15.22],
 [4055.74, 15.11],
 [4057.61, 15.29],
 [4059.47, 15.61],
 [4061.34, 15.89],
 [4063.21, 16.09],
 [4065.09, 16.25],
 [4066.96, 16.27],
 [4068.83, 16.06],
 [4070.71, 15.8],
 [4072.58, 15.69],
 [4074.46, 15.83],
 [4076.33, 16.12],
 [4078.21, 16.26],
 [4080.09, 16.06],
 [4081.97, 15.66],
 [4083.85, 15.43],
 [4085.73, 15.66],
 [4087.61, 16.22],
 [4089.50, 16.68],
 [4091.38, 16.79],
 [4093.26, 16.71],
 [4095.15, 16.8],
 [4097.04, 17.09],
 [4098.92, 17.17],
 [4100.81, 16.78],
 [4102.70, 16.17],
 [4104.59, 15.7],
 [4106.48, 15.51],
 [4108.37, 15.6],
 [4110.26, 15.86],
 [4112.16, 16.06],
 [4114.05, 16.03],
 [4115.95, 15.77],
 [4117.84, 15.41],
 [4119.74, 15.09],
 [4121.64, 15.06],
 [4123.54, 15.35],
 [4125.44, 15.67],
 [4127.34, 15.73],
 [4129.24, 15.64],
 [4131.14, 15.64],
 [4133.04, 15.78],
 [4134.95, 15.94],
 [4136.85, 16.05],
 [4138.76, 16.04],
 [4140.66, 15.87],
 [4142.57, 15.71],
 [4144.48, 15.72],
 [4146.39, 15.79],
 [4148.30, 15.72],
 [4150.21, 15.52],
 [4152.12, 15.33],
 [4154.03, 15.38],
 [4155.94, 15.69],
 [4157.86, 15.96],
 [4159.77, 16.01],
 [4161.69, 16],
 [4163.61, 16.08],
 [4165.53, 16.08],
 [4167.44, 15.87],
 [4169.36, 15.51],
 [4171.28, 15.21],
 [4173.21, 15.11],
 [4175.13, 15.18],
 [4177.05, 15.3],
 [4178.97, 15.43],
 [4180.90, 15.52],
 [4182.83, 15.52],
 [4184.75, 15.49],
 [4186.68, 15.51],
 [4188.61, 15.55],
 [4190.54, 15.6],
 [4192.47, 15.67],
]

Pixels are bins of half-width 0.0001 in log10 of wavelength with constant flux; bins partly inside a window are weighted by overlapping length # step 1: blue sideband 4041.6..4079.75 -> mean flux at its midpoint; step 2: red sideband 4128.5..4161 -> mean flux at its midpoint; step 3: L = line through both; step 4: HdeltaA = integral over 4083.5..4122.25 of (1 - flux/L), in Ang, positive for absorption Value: -0.3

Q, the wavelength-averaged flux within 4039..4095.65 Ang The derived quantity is 16.2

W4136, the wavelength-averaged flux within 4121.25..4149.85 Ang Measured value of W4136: 15.7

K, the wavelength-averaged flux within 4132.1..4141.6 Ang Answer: 15.9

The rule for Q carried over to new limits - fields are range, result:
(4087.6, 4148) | 16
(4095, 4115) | 16.2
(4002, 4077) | 16.3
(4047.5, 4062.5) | 15.8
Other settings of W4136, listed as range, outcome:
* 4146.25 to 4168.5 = 15.8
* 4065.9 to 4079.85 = 16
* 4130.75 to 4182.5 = 15.7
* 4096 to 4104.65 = 16.7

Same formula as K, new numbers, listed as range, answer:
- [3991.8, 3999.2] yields 16.8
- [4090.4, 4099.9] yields 16.9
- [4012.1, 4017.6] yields 15.6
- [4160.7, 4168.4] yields 16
